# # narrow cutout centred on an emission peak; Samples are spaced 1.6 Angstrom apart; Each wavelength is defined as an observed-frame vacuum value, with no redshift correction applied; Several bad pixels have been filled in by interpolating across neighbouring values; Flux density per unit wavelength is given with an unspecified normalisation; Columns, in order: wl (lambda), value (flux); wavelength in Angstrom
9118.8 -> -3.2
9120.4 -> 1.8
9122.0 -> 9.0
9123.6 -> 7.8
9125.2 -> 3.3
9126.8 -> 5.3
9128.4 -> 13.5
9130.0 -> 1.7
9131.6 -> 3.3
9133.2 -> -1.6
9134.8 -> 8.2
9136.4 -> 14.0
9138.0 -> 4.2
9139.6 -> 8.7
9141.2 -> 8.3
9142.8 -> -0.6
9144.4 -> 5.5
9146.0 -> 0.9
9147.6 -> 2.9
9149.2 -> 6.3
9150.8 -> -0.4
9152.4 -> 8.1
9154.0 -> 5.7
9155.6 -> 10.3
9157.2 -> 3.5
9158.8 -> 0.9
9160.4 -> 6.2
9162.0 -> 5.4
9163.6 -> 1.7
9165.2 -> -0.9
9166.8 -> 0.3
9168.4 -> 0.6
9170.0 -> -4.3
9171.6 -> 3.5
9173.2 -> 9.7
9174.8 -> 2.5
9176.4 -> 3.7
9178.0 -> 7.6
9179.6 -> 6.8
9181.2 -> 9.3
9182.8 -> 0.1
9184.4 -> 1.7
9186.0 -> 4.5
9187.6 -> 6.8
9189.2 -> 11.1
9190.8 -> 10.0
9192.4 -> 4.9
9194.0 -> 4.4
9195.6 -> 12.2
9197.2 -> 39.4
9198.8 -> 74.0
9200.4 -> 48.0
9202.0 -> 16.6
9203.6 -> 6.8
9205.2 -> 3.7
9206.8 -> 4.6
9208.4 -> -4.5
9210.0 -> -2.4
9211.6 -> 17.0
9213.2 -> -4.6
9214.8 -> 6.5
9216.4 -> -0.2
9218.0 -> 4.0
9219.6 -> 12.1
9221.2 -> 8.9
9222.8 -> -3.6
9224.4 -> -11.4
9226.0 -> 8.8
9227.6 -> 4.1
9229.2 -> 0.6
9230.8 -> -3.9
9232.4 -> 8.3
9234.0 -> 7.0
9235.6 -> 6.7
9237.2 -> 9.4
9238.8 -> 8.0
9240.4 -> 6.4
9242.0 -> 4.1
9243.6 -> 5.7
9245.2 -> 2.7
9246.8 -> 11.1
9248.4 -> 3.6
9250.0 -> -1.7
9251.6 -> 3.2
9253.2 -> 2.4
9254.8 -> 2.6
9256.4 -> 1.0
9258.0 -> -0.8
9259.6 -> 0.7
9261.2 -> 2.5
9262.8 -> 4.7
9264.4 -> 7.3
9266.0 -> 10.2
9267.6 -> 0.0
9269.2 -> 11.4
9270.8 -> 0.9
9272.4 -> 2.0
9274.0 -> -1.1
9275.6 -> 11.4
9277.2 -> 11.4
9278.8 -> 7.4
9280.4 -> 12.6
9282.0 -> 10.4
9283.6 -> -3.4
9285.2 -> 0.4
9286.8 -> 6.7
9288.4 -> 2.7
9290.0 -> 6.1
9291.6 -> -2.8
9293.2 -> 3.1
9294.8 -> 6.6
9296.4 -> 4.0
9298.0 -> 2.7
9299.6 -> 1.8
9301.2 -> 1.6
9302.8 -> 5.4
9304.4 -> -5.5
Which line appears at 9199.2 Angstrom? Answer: H-beta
